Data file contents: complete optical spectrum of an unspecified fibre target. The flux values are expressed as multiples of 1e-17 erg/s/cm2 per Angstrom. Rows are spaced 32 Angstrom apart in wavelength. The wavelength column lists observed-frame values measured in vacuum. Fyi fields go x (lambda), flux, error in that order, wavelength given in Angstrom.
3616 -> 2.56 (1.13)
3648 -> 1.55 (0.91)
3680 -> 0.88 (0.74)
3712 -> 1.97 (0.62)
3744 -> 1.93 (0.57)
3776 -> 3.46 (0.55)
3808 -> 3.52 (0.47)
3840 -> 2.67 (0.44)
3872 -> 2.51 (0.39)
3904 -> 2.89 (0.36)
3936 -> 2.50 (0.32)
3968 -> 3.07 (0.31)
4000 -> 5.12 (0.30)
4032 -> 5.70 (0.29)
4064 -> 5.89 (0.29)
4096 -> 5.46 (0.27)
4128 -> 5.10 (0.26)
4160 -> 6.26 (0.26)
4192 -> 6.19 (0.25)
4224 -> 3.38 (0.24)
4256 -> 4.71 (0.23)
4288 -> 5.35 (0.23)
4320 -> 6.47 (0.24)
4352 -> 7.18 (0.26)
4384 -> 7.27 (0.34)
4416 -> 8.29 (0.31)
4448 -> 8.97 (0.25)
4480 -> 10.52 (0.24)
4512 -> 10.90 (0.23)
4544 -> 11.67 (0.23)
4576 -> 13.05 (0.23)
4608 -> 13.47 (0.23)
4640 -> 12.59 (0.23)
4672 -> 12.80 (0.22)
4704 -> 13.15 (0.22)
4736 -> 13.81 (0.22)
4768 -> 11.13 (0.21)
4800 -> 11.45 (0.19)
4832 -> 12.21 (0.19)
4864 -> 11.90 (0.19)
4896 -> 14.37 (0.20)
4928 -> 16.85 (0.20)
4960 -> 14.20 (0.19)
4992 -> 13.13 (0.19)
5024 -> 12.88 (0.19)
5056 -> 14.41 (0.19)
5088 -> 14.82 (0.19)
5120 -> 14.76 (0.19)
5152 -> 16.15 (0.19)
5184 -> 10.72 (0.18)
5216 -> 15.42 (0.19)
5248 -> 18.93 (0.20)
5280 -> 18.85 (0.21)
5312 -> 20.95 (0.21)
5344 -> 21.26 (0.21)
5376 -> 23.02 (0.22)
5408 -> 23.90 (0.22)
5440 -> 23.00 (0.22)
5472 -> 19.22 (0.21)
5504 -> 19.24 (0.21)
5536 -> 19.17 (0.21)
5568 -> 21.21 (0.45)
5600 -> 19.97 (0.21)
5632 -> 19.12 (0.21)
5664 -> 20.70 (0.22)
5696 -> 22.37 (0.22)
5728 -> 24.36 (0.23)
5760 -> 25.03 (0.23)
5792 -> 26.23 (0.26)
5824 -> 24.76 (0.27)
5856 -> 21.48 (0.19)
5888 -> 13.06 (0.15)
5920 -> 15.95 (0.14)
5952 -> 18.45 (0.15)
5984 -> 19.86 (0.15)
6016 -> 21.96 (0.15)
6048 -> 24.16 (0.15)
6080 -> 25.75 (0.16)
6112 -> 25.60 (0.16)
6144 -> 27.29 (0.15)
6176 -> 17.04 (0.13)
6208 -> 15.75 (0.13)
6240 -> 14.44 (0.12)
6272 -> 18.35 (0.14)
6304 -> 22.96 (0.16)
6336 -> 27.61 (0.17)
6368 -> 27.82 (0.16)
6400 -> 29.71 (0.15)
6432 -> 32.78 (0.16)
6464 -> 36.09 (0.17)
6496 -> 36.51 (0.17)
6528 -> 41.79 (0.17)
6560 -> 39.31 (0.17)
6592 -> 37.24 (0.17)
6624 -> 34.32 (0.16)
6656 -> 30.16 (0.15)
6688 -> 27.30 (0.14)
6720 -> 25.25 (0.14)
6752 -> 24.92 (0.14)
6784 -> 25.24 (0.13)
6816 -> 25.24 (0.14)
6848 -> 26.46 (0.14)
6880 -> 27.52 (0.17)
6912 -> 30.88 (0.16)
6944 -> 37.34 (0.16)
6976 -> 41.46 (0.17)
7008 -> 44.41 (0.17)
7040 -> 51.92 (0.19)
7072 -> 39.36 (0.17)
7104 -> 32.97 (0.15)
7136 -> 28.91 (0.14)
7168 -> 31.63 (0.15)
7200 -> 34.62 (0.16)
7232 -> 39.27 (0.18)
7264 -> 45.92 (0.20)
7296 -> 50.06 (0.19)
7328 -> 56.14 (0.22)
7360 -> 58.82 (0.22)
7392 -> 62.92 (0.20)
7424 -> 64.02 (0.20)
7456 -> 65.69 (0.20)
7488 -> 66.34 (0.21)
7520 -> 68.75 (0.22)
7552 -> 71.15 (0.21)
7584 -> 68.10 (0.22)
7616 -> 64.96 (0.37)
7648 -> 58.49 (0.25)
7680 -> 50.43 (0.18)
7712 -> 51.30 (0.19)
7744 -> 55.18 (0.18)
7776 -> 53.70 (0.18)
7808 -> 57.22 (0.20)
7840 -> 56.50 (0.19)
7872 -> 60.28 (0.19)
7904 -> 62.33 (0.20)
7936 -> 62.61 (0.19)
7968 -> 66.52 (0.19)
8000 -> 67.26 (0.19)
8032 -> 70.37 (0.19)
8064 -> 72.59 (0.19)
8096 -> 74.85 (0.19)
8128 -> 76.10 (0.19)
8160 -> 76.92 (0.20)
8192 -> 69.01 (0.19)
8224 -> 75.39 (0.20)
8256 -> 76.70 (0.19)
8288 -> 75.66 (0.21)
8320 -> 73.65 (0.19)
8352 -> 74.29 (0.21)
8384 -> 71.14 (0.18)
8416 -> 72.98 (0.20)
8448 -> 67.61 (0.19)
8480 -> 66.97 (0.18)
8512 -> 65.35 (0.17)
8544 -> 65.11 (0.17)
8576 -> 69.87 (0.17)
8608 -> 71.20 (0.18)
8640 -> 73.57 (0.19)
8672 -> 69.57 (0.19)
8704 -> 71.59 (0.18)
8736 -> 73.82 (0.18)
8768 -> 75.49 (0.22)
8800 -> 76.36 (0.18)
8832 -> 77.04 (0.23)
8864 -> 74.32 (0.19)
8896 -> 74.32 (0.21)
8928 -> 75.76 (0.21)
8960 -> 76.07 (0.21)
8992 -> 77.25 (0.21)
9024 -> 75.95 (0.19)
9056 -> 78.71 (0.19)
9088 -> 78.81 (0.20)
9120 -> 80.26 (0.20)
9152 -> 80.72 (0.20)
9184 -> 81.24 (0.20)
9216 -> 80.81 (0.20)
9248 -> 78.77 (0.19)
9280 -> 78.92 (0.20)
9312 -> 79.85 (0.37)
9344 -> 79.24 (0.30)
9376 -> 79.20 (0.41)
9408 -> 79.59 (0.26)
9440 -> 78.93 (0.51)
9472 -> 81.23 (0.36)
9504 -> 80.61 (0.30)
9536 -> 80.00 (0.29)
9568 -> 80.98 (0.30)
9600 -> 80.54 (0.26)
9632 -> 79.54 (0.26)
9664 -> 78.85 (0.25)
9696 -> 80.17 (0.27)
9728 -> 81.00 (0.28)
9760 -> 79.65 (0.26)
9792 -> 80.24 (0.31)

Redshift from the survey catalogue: 0.00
